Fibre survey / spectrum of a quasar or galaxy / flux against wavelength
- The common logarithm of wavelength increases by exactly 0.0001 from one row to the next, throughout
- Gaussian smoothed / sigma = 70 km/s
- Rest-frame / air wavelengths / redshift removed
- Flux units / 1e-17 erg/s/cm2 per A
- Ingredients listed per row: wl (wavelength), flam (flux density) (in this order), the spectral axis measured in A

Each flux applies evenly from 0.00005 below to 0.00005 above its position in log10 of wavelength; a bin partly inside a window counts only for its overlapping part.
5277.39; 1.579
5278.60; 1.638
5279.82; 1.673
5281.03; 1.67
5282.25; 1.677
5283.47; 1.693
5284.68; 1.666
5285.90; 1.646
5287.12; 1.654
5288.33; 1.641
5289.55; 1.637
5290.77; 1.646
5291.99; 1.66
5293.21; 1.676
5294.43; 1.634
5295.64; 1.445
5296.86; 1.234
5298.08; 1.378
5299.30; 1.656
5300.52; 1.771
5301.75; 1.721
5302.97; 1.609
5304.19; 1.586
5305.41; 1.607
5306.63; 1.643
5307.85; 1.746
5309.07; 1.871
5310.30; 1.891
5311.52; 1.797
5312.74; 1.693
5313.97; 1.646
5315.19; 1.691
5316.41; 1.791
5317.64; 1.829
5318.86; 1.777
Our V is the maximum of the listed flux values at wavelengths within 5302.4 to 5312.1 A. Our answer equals 1.891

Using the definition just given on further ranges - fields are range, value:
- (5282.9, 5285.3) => 1.693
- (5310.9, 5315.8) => 1.797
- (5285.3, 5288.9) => 1.654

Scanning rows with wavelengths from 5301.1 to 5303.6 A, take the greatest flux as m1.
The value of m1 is 1.721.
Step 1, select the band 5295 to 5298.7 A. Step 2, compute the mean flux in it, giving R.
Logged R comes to 1.36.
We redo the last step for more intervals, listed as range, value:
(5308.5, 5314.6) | 1.78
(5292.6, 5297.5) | 1.5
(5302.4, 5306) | 1.6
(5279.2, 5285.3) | 1.68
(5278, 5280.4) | 1.65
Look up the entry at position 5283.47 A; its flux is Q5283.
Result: 1.693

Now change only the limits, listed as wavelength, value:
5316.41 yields 1.791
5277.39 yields 1.579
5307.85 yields 1.746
